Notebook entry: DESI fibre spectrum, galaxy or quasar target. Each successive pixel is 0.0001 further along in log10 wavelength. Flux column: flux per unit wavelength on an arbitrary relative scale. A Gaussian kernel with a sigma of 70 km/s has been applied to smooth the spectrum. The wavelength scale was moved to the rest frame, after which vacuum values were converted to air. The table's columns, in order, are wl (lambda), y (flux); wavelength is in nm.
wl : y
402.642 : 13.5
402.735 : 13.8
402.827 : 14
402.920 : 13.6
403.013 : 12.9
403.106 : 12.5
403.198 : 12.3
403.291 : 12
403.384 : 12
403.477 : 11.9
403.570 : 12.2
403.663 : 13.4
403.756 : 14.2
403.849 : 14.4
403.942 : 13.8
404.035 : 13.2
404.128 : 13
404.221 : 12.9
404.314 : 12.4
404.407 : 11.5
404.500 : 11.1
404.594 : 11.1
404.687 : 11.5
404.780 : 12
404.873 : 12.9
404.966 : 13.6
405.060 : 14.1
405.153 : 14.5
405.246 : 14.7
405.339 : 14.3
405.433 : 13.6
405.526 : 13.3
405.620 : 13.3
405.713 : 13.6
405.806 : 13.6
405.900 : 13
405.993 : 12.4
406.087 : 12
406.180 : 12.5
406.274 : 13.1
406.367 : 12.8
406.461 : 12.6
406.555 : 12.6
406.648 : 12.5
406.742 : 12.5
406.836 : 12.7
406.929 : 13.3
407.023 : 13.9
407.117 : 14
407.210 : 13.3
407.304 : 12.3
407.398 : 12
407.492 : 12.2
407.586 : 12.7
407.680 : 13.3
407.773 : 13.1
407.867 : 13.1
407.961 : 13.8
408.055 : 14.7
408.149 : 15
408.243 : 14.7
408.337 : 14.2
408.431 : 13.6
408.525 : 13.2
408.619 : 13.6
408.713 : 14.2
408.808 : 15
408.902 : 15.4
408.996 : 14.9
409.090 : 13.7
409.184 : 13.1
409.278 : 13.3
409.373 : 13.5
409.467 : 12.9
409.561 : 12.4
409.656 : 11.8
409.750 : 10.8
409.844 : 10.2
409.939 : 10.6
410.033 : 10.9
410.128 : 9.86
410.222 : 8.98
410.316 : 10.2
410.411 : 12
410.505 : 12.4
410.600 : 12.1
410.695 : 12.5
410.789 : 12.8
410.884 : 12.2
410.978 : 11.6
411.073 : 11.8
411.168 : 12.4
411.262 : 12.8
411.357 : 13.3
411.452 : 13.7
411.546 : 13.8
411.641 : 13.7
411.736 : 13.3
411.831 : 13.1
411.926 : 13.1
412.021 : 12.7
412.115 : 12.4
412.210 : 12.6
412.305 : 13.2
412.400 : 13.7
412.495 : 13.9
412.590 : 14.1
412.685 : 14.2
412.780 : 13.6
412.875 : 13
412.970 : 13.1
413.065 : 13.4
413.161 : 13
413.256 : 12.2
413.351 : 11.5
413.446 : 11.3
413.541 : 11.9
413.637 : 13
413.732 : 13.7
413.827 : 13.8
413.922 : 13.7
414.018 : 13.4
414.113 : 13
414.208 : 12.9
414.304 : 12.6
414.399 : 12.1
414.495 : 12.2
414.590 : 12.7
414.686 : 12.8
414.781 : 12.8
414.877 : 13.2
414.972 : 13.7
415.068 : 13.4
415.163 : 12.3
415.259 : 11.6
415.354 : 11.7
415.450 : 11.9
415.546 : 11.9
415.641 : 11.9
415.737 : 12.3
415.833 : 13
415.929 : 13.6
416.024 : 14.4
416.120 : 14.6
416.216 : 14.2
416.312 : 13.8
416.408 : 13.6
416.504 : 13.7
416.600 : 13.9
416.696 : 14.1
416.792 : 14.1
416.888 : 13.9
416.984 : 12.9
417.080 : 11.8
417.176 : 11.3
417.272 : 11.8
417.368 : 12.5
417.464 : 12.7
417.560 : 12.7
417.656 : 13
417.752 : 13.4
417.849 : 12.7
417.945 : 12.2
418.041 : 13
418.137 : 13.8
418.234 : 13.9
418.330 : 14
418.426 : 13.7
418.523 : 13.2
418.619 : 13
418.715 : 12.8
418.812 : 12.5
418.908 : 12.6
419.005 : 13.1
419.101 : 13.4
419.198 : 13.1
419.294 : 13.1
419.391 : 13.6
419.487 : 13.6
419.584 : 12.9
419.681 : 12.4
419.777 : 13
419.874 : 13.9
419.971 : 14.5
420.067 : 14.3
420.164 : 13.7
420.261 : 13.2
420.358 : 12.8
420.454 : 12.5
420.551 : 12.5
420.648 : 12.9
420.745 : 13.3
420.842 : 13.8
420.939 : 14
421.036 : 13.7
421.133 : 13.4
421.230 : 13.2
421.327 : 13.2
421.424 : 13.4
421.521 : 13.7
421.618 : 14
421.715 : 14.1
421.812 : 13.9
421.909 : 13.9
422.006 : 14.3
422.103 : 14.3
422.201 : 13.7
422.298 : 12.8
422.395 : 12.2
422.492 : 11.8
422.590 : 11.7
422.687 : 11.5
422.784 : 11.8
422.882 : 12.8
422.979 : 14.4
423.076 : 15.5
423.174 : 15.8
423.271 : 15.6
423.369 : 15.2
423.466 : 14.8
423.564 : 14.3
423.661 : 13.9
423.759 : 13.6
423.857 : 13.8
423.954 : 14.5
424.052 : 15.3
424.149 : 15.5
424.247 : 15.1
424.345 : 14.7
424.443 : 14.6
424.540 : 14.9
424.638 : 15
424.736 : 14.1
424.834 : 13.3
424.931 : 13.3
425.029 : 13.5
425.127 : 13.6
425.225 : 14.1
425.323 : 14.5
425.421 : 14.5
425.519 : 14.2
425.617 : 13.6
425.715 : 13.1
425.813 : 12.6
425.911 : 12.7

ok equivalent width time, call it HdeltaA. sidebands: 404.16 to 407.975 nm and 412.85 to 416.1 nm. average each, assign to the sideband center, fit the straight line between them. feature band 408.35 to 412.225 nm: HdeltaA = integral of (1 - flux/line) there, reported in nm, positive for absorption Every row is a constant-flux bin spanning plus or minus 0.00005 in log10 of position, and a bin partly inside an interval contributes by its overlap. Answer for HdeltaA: 0.067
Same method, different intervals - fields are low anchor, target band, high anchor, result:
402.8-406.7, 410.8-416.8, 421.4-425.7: 0.187 nm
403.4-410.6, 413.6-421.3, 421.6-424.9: 0.287 nm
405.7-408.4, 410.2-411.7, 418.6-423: 0.096 nm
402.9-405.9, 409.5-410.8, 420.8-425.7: 0.200 nm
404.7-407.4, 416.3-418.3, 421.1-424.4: 0.081 nm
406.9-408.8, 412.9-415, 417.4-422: 0.095 nm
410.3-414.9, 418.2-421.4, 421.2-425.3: 0.066 nm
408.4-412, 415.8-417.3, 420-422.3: -0.034 nm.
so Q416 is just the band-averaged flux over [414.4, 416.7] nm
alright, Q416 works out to 13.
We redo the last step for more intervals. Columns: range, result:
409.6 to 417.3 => 12.7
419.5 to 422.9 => 13.2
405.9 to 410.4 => 12.8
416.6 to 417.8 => 12.9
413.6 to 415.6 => 12.8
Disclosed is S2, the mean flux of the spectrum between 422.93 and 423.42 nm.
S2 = 15.3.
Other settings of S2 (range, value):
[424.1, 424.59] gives 15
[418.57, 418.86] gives 12.8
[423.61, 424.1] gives 14.2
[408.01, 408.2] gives 14.8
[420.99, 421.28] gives 13.4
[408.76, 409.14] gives 14.7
